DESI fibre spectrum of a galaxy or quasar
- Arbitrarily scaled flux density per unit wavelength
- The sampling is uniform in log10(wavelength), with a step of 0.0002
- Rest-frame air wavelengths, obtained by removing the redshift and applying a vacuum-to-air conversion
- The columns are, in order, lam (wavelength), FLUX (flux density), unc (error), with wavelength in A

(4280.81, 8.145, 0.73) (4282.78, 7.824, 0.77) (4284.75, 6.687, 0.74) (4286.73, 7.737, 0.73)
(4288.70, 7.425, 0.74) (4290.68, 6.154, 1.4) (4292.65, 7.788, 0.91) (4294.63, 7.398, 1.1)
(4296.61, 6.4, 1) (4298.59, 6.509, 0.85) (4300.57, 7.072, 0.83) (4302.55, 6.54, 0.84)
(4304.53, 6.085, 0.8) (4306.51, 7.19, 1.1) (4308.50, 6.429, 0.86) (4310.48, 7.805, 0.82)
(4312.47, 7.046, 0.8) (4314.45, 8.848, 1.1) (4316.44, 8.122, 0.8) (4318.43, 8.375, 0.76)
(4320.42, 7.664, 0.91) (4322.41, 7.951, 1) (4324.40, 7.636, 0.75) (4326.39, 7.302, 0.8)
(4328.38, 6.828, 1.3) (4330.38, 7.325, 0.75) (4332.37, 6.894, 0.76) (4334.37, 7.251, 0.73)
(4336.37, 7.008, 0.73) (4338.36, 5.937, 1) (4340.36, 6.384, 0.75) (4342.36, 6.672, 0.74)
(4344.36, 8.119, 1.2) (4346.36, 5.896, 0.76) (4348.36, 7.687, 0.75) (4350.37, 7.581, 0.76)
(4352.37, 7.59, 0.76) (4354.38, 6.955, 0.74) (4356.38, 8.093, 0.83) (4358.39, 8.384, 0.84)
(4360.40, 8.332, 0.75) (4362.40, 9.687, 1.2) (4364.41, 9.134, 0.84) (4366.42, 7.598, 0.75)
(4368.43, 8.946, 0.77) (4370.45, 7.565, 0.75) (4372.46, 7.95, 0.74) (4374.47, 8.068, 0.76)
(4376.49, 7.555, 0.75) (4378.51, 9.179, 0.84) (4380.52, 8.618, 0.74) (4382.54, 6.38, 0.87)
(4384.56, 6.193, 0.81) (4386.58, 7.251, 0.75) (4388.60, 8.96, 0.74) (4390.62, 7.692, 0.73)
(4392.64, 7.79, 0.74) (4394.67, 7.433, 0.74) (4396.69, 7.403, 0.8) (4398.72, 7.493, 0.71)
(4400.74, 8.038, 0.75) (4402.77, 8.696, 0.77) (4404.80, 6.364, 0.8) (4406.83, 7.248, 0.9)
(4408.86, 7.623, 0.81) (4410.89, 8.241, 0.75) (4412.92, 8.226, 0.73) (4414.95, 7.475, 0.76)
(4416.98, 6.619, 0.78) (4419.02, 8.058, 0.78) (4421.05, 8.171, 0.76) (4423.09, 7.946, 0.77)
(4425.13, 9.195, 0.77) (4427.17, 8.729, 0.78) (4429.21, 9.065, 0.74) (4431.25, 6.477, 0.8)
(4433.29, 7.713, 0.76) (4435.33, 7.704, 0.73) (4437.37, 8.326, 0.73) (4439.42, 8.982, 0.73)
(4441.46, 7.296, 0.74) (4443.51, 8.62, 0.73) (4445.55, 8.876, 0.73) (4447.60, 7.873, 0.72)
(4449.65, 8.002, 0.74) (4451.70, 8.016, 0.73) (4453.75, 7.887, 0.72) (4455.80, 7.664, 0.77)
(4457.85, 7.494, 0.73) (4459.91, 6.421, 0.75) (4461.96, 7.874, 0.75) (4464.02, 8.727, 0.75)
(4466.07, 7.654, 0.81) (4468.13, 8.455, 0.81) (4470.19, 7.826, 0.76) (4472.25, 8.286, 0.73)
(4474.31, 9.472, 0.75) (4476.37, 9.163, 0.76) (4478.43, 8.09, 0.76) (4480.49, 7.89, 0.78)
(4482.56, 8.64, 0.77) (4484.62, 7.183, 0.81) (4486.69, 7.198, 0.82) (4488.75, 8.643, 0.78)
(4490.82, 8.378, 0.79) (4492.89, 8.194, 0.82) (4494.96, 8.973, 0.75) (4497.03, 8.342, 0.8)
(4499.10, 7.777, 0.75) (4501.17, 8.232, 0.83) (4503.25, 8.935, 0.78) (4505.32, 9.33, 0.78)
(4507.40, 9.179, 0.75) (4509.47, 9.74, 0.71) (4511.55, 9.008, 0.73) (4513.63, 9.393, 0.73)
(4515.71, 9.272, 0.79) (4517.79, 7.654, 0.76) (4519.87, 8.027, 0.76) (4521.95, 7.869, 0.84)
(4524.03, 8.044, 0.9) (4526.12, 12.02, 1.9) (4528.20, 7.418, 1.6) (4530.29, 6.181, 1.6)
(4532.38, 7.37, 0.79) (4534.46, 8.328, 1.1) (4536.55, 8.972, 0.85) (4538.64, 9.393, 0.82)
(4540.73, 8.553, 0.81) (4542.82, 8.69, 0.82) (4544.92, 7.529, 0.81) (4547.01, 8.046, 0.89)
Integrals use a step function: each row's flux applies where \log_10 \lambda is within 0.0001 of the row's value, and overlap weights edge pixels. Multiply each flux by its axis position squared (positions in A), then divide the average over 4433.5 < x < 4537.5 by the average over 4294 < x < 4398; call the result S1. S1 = 1.2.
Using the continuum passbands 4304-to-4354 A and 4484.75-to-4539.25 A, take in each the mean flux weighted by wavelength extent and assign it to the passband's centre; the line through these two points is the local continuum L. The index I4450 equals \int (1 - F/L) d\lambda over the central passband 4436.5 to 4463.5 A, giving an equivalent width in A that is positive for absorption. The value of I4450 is 0.4 A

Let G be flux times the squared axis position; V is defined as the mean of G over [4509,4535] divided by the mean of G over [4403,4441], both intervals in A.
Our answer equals 1.1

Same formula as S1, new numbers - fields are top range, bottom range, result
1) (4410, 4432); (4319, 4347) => 1.18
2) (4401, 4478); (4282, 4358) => 1.17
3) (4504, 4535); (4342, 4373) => 1.17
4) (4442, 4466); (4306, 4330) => 1.11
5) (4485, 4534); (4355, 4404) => 1.12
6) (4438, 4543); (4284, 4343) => 1.26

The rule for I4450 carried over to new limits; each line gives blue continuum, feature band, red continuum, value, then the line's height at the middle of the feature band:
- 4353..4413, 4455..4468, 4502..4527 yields 1.3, 8.56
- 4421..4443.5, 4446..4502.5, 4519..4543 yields 1.1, 8.26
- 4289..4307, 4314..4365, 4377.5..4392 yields -2.2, 7.26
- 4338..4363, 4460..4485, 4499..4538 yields 0.2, 8.29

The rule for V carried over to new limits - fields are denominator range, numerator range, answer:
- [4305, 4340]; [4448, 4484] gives 1.17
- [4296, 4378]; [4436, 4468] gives 1.12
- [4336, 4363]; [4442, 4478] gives 1.15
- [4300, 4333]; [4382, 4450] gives 1.11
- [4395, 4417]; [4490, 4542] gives 1.18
